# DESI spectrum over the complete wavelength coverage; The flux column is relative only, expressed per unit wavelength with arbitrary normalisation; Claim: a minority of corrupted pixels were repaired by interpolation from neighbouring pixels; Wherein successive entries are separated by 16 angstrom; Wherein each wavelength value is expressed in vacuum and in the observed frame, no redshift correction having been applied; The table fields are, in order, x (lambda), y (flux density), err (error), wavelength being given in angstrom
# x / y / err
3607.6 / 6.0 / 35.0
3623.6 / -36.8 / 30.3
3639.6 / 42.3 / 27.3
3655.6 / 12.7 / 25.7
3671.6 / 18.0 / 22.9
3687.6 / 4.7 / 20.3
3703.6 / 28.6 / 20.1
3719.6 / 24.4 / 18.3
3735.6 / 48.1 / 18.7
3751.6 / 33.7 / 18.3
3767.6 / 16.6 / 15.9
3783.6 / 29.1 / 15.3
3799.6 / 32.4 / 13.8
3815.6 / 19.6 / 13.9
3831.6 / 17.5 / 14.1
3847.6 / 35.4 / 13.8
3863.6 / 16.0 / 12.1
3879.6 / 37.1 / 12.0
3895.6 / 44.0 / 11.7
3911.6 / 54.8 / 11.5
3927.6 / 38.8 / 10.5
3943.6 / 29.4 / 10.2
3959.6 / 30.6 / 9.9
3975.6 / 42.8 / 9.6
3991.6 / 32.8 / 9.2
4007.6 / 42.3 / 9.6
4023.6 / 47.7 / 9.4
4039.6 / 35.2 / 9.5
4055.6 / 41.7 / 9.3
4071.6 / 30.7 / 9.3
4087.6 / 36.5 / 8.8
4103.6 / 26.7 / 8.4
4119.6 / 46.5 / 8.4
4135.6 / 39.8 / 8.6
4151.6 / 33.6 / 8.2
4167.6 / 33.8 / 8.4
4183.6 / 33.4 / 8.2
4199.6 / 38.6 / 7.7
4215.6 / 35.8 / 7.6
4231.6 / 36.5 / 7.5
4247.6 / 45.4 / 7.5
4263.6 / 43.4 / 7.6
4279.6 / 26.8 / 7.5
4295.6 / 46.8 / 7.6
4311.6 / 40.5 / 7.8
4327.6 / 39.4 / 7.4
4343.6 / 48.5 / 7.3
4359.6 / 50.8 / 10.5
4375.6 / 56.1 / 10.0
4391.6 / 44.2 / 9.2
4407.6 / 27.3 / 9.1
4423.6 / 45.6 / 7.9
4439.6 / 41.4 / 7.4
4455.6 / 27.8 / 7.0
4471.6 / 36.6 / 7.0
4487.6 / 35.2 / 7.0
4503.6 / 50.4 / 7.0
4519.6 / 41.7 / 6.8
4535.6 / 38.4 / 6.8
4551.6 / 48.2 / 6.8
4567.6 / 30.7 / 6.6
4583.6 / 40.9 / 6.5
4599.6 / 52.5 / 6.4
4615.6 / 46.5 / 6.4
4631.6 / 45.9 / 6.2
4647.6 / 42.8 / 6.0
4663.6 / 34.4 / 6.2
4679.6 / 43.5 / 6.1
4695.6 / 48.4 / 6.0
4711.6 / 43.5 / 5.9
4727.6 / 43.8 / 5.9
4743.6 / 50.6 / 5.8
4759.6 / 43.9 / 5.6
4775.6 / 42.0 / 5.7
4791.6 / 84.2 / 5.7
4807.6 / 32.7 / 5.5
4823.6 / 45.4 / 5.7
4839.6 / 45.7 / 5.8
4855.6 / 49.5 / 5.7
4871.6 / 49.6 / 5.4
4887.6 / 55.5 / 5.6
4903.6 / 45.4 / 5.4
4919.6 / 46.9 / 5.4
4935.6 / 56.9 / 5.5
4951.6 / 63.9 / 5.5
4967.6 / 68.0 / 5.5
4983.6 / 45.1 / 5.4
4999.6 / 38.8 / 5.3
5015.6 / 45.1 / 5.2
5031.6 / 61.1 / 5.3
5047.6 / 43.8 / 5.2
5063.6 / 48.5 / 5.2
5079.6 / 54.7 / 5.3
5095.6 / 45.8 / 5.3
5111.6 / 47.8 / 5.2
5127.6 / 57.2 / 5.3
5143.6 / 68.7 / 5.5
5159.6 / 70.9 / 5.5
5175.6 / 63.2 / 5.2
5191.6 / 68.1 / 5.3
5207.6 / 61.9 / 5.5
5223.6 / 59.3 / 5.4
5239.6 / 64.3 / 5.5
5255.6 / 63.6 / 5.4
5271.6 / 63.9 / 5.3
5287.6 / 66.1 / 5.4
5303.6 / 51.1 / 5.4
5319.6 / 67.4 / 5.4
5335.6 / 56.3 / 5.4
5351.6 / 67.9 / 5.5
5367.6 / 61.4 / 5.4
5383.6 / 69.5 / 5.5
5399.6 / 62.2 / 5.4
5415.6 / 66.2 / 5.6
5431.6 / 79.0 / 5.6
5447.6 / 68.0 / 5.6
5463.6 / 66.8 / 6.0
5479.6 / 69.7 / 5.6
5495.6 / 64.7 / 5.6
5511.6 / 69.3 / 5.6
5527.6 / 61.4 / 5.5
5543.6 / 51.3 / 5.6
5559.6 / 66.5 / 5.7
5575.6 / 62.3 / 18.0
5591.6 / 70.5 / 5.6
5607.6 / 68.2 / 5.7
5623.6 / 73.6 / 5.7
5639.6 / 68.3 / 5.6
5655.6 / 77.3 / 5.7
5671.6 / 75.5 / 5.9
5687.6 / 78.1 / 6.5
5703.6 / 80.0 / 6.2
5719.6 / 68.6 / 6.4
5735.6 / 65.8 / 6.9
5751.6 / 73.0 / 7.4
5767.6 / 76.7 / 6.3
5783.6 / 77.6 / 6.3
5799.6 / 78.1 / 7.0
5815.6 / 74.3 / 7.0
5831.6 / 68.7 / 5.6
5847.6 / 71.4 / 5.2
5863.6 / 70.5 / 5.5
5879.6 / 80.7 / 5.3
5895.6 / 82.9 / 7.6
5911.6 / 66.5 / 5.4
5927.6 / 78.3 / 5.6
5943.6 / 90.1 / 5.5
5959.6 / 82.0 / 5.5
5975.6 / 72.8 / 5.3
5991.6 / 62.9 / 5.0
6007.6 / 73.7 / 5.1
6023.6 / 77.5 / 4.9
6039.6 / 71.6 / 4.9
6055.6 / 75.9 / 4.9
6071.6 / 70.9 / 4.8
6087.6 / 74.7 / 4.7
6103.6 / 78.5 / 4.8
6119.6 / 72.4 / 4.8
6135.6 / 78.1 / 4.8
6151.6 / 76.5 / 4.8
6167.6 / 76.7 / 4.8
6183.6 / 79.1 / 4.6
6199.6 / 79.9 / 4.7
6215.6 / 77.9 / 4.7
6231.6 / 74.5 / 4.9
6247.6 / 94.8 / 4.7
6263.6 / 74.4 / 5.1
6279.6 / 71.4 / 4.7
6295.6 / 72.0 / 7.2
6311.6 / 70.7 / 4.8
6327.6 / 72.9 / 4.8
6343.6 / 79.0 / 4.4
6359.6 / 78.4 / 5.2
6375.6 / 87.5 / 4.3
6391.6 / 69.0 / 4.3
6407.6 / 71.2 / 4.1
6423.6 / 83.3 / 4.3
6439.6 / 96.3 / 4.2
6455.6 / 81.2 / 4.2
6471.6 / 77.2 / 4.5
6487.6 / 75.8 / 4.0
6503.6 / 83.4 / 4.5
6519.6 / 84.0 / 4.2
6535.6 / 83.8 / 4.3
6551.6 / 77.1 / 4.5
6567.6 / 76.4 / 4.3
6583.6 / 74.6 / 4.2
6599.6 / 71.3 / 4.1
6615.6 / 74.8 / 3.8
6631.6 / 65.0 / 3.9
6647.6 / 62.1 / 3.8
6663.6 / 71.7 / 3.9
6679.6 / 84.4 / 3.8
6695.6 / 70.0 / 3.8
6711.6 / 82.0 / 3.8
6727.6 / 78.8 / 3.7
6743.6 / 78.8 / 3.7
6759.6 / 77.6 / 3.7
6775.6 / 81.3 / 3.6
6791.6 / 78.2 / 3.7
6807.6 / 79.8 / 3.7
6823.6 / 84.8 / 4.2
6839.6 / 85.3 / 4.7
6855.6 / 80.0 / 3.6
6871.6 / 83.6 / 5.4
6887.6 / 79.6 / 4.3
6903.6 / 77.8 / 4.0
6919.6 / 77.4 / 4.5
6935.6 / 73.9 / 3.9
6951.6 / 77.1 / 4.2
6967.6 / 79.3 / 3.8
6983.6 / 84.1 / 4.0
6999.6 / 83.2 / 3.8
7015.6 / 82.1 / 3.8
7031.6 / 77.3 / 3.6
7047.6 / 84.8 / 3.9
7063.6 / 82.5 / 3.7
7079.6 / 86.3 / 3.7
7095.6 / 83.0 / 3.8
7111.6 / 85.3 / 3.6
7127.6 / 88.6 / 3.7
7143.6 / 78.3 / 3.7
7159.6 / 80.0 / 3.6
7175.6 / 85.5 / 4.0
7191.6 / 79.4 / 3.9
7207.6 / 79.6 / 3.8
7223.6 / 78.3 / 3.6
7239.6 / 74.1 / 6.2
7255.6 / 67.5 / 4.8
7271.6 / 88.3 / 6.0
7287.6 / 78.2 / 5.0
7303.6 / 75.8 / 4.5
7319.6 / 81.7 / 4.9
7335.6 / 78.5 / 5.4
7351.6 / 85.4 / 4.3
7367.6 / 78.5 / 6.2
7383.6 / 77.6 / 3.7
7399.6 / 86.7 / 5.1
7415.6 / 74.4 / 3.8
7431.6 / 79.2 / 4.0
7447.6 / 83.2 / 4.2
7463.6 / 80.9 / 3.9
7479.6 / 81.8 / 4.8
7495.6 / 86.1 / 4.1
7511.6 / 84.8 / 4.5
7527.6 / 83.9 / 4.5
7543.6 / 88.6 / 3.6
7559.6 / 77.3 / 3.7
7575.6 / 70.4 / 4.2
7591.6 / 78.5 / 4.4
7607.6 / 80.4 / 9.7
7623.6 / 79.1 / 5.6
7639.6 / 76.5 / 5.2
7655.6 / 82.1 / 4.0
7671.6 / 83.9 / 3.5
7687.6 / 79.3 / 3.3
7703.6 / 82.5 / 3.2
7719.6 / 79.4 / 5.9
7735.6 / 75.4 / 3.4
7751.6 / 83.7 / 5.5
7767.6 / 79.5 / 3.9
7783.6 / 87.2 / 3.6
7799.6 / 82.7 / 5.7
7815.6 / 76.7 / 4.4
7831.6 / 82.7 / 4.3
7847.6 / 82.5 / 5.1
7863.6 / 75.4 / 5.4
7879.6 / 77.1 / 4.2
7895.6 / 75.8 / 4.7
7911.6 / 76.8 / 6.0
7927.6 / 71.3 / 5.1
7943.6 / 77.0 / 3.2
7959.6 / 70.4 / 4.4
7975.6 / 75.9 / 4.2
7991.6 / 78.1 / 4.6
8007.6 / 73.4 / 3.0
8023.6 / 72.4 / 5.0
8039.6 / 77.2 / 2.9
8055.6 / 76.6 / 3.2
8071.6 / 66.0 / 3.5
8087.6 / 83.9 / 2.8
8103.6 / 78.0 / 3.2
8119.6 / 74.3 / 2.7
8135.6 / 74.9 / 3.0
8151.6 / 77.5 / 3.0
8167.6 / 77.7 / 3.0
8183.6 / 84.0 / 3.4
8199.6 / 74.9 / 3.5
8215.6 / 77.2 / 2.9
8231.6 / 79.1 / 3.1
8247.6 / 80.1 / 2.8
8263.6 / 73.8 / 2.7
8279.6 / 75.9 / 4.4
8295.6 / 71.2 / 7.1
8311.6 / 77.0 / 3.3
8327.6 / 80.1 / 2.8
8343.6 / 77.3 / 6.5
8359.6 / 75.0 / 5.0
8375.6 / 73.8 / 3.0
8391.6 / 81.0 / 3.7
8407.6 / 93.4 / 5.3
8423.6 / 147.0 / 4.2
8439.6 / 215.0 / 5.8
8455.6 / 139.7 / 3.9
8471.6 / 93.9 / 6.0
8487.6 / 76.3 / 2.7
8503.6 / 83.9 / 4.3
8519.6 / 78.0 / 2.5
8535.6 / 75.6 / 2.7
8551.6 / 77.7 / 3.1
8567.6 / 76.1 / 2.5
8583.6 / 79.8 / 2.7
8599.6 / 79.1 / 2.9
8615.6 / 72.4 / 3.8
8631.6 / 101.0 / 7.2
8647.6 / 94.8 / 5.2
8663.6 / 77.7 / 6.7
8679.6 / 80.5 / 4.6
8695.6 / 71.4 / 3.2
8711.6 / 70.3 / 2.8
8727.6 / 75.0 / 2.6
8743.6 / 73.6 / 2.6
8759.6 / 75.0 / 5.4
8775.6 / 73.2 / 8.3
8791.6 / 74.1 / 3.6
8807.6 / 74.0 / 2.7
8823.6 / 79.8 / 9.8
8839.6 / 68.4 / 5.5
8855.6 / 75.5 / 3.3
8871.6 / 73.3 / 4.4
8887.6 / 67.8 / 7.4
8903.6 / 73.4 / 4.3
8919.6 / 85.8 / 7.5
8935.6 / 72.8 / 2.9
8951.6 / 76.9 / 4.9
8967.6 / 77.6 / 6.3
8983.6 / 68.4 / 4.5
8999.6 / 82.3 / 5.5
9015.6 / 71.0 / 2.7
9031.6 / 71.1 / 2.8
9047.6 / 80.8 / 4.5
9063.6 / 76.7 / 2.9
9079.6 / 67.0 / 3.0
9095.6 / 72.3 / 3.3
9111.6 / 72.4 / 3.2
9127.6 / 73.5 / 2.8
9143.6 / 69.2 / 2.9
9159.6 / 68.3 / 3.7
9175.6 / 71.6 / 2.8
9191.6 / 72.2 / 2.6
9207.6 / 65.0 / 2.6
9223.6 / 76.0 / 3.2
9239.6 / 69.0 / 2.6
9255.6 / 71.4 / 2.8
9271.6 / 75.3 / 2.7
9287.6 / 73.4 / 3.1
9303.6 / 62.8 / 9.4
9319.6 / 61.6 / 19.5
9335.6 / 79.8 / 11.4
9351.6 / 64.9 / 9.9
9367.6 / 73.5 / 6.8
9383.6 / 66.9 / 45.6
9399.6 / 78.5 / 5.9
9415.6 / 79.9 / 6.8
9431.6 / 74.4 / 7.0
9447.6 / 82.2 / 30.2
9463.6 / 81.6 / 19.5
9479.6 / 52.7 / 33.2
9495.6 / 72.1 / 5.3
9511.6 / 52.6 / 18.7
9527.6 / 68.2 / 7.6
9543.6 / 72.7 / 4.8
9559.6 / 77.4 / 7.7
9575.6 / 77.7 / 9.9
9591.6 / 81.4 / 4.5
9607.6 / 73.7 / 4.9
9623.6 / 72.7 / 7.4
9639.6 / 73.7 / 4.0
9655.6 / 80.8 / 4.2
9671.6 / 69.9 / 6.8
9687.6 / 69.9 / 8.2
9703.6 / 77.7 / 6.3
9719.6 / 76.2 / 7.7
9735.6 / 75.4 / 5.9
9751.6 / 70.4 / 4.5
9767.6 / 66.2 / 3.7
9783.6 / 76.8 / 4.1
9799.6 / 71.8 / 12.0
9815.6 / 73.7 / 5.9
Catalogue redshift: 0.28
